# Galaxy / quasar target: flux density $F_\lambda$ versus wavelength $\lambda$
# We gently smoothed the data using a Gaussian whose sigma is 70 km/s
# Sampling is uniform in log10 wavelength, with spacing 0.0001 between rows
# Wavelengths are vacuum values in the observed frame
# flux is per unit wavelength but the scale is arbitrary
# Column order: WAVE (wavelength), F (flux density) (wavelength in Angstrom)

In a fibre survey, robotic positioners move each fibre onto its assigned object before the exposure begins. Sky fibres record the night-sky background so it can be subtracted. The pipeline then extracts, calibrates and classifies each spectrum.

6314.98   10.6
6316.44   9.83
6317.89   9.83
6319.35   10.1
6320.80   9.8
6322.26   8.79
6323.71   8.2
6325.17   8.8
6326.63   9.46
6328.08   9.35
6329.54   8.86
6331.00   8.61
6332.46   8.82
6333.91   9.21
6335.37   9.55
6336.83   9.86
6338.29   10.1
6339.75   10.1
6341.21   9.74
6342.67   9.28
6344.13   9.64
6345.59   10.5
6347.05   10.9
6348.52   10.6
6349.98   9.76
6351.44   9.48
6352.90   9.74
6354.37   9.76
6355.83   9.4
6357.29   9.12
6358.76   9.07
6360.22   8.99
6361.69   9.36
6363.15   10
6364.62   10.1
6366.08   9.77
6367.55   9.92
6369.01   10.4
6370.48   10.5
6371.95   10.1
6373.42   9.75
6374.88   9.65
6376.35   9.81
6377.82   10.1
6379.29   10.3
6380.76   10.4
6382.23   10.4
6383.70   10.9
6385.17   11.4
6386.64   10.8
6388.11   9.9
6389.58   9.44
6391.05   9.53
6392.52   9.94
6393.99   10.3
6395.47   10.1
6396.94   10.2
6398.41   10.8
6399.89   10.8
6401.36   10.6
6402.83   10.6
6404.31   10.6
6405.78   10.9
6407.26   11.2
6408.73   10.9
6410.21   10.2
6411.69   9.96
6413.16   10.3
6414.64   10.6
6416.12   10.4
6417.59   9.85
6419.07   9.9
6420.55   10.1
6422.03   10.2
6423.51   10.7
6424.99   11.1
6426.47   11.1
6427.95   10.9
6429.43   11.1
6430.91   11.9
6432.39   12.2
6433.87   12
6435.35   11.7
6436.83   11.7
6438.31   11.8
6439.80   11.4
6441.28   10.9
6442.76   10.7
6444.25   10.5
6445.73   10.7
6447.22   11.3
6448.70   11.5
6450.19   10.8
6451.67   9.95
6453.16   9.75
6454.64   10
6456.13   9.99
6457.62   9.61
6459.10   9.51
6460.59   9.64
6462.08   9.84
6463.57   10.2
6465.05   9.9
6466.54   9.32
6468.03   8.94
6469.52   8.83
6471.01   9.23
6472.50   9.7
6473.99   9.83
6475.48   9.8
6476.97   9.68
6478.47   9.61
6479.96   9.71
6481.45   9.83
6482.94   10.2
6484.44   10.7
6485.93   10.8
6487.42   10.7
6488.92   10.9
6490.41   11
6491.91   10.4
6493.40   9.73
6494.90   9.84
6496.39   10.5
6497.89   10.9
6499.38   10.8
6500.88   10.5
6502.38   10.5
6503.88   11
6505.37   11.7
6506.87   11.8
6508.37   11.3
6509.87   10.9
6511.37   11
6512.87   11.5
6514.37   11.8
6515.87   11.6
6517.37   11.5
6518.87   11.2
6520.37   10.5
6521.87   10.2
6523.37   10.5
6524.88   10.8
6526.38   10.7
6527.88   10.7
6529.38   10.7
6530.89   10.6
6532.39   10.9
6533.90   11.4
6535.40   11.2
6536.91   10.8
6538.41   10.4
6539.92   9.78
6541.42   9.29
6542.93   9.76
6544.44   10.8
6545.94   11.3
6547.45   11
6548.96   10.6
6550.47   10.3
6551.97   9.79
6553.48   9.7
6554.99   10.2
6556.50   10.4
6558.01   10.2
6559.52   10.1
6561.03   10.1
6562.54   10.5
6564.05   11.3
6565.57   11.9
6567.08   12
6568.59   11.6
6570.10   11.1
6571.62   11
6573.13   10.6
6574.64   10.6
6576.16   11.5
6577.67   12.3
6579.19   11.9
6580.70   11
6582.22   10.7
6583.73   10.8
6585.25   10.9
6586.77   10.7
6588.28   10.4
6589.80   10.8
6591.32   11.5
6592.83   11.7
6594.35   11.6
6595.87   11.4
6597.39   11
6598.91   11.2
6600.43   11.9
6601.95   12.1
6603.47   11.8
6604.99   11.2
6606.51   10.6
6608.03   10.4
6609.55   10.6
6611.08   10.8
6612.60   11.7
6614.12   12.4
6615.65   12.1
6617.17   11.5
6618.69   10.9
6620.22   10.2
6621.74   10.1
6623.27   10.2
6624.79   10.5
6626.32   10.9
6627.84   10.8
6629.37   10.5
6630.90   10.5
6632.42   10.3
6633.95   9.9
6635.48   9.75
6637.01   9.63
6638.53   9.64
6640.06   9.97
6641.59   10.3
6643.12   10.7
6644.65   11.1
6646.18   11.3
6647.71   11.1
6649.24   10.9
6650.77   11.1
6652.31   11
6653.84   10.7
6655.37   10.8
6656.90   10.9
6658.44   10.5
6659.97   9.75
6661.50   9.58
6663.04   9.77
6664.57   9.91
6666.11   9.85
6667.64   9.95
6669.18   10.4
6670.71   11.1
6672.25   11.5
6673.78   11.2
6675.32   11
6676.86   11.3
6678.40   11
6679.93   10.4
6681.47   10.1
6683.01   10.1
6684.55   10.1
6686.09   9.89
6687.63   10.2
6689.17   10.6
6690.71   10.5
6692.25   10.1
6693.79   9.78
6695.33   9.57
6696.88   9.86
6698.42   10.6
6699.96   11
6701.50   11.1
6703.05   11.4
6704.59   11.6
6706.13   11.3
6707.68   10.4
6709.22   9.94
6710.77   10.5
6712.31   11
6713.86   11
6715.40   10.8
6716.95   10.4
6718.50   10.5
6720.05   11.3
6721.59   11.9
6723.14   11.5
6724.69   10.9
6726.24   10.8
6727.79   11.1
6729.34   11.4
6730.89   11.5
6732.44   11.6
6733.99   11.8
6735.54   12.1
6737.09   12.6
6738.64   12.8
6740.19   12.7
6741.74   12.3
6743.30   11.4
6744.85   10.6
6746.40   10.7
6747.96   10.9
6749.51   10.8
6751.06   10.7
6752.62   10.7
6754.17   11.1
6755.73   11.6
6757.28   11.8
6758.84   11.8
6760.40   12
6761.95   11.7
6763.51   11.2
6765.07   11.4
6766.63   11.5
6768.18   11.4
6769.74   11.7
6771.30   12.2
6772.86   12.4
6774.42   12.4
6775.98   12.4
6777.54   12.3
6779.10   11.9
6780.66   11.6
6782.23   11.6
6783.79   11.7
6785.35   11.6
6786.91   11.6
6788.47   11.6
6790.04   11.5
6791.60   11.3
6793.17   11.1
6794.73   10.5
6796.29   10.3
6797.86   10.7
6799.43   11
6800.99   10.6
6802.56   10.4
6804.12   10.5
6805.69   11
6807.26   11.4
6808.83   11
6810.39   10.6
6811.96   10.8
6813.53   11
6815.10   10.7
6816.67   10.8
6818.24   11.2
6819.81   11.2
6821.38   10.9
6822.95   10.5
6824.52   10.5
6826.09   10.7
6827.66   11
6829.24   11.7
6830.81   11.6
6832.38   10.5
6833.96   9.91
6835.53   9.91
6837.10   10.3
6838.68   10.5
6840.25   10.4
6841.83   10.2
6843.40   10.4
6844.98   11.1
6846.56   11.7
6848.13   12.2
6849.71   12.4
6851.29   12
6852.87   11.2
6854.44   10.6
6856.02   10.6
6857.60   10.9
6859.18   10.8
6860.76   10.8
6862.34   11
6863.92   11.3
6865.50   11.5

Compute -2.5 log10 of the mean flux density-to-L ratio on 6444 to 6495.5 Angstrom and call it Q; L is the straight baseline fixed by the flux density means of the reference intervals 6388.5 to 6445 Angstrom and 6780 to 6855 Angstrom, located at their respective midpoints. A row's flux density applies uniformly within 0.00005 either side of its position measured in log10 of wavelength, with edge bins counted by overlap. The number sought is 0.073 mag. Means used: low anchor 10.7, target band 10.1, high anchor 11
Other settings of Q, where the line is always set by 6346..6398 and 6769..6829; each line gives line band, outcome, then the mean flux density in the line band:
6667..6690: 0.03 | 10.6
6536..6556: 0.02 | 10.3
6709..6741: -0.03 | 11.4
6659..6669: 0.10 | 9.85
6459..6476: 0.08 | 9.56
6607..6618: -0.06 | 11.3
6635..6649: 0.04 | 10.4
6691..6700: 0.08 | 10.1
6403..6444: -0.08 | 10.9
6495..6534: -0.06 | 11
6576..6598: -0.06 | 11.2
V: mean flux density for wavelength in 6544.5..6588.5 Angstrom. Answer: 10.9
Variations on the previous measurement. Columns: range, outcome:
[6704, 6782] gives 11.4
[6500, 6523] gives 11.1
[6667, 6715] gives 10.6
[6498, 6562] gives 10.7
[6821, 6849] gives 10.8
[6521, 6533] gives 10.6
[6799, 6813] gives 10.8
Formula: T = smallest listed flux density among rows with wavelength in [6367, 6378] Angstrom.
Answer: 9.65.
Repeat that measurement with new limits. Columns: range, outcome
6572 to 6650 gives 9.63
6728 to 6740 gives 11.4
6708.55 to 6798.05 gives 9.94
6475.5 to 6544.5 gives 9.29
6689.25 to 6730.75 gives 9.57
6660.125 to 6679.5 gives 9.58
